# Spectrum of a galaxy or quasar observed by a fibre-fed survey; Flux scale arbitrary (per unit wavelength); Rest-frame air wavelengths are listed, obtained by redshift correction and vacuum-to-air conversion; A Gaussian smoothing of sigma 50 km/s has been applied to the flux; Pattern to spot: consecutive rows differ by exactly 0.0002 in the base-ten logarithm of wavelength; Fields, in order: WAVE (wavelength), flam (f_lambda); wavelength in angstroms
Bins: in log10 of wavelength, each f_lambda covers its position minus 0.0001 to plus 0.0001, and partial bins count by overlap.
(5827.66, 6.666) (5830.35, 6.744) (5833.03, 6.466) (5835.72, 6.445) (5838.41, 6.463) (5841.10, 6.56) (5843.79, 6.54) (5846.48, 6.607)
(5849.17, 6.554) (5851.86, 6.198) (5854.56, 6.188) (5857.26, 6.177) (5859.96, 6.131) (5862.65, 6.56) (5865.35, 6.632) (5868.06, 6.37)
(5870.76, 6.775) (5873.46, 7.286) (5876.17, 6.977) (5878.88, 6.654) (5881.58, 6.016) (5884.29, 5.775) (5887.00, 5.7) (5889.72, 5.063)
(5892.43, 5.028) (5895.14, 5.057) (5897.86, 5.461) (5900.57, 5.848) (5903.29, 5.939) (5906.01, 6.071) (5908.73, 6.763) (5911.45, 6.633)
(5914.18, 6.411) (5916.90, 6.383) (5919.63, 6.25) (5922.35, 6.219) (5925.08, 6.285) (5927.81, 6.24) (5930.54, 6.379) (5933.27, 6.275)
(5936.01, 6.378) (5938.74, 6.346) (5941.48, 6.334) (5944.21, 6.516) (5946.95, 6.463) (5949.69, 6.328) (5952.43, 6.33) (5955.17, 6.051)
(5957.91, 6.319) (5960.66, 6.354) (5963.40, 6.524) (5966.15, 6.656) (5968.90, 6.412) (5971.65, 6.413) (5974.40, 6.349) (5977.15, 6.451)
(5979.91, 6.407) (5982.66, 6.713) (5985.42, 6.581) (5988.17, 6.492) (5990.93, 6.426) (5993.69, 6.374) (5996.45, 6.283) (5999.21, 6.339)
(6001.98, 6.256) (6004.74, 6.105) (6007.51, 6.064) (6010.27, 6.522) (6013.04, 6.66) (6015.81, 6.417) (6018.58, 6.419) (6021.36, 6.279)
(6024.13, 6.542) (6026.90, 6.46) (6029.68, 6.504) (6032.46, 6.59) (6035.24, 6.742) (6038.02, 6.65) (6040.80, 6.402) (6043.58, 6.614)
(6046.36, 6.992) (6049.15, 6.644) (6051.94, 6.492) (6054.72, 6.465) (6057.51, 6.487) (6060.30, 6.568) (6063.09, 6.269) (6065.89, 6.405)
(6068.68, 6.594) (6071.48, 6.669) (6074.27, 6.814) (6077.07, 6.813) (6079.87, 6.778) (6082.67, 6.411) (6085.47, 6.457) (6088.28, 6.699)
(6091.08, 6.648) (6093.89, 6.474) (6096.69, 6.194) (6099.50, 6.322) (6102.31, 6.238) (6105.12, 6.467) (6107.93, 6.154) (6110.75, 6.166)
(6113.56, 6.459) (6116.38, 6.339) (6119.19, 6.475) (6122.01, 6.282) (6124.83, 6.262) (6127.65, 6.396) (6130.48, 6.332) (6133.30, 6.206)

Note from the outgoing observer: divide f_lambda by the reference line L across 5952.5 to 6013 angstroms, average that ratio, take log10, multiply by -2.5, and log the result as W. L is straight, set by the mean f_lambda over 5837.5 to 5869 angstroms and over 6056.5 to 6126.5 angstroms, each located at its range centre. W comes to 0.01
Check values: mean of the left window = 6.41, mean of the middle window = 6.39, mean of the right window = 6.46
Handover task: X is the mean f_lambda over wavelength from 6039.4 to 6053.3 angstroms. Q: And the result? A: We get 6.63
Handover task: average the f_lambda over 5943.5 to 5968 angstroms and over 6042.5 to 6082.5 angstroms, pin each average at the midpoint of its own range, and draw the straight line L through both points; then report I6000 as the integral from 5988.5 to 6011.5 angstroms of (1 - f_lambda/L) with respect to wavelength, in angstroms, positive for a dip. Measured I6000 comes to 0.63 angstroms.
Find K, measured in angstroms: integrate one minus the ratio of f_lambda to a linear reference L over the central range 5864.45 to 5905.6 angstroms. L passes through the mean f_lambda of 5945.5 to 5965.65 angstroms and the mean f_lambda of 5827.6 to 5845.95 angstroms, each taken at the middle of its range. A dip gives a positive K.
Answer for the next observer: 2.79 angstroms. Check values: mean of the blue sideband 6.55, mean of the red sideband 6.35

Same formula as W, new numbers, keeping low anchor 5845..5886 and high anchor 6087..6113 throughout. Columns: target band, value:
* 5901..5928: 0.02 mag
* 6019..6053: -0.03 mag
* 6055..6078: -0.03 mag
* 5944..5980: 0.01 mag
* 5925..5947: 0.01 mag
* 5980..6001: -0.01 mag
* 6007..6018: -0.01 mag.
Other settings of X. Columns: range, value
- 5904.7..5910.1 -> 6.42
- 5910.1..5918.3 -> 6.47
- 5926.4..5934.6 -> 6.3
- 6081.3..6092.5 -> 6.55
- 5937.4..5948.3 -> 6.42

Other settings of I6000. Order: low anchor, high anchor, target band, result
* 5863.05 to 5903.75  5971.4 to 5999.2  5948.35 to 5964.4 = 0.05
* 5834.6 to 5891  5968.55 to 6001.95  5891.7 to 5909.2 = 1.85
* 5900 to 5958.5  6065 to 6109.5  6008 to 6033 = -0.17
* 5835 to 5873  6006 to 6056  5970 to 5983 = 0.12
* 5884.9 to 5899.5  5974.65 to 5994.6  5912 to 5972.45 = -4.34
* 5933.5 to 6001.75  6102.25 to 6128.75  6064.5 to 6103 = -1.20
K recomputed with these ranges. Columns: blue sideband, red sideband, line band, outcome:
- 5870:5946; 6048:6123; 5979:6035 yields -0.8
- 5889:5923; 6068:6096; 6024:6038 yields -0.3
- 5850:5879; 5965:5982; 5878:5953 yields 4.5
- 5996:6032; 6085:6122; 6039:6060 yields -0.7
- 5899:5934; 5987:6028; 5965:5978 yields -0.2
